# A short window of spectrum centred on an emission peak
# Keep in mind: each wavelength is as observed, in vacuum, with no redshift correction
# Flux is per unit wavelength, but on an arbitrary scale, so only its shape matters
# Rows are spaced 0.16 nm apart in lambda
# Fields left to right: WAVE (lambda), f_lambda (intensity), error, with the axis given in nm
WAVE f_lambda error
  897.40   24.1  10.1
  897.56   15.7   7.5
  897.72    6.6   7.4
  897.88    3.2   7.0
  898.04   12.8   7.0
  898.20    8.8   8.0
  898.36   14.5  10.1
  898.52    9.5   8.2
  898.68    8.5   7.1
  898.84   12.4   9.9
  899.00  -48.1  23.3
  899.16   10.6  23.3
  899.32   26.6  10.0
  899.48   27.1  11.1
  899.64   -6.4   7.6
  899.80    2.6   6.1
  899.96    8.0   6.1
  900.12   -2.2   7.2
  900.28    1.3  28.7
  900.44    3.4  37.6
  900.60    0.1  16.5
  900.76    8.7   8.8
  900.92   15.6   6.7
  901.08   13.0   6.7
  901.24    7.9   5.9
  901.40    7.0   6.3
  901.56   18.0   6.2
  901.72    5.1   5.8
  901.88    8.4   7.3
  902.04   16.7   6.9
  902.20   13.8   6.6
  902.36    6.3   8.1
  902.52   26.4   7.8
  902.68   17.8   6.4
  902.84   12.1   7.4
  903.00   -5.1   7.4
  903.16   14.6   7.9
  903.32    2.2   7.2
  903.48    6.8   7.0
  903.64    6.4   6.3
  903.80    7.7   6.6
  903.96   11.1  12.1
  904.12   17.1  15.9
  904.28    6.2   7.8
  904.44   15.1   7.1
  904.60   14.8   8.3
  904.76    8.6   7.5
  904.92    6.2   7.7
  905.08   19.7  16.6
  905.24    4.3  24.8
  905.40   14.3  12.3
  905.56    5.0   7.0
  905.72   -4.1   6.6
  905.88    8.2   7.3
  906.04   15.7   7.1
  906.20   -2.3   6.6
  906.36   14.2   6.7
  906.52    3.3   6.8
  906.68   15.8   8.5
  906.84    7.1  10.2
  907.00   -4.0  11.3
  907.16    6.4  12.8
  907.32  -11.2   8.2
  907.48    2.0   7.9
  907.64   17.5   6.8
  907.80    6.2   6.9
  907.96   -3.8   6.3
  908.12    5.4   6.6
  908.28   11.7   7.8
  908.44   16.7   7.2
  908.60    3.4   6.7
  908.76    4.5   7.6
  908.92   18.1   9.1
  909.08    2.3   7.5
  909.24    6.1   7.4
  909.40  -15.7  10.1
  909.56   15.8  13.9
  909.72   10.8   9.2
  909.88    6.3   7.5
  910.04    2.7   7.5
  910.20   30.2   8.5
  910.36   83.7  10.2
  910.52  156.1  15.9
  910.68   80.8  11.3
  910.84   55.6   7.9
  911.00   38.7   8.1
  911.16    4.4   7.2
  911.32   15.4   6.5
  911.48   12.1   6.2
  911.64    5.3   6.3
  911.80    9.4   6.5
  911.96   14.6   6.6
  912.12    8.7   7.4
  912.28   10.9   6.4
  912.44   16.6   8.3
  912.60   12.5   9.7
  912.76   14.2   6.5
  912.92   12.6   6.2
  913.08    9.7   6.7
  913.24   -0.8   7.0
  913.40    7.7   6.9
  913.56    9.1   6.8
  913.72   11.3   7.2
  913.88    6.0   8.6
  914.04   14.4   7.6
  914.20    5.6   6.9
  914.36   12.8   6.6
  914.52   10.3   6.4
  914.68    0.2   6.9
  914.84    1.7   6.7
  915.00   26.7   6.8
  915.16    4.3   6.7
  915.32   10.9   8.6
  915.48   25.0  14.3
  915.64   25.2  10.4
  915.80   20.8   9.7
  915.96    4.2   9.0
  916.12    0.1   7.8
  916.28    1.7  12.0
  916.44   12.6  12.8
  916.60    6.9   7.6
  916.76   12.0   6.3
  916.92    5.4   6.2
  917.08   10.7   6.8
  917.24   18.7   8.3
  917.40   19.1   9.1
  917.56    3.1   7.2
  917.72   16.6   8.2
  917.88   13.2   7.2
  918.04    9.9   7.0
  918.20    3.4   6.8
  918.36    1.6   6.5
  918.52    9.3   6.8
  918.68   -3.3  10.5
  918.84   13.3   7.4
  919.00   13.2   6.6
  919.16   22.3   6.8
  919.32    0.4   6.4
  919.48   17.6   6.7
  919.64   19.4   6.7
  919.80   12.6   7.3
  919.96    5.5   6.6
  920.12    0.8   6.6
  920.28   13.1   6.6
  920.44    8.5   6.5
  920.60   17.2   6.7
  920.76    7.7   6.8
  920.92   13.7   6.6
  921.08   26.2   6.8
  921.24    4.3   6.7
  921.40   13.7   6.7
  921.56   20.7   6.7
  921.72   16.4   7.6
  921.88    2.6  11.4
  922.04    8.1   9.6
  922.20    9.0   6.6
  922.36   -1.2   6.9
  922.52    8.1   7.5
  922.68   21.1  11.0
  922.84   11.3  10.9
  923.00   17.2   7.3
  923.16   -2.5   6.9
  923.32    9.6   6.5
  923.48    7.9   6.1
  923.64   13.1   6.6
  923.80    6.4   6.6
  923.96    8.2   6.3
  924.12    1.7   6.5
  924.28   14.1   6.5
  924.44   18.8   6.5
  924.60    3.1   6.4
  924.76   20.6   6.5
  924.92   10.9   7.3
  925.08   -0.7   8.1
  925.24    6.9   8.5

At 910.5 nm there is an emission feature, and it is H-beta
